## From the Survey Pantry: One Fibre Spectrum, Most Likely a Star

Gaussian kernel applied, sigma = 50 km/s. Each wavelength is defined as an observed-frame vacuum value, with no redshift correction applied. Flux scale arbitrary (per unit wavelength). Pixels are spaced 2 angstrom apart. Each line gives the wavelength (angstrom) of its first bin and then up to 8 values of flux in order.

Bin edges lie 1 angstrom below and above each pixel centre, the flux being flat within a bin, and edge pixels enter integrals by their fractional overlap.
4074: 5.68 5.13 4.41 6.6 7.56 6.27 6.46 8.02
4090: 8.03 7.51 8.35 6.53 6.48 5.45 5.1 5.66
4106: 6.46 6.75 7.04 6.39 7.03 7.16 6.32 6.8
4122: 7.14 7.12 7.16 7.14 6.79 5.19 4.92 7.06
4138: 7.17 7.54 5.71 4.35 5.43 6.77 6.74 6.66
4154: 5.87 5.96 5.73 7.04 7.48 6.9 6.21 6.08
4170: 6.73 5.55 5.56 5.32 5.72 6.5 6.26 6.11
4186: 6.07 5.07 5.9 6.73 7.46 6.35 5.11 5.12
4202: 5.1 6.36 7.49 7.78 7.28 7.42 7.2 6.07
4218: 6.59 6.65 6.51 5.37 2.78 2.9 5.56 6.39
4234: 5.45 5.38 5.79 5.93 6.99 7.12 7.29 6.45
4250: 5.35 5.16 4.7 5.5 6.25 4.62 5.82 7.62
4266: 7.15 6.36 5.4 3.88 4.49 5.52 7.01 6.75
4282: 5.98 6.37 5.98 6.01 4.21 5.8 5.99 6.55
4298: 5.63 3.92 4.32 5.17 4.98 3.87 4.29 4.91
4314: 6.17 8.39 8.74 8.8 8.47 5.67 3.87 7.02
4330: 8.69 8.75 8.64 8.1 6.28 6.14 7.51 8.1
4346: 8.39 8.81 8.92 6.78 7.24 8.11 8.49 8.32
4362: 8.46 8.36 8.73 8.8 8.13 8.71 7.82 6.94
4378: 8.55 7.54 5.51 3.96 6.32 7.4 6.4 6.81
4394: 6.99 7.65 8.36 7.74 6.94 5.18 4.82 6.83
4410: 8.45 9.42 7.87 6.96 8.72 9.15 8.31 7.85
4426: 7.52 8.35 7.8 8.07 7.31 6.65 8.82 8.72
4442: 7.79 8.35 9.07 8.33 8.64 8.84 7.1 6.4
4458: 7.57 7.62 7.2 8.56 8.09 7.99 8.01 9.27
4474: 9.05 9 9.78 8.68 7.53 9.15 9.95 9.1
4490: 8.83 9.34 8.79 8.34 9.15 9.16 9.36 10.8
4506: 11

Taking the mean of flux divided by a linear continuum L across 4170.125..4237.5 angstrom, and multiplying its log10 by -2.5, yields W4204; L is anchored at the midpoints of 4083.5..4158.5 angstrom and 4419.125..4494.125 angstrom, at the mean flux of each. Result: 0.17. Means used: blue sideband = 6.54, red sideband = 8.32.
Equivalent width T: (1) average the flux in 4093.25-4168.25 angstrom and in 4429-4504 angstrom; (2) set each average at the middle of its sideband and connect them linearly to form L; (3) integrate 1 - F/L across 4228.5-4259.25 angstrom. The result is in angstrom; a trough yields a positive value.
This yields 5.3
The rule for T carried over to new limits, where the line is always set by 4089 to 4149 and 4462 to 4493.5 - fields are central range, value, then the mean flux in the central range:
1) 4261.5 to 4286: 4.8 angstrom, 6.03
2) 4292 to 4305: 4.0 angstrom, 5.3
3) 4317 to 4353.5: 1.1 angstrom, 7.64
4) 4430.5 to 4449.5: 0.9 angstrom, 8.13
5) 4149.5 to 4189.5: 4.0 angstrom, 6.17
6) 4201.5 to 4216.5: 0.4 angstrom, 6.92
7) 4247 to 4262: 3.9 angstrom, 5.46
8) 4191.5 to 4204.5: 1.9 angstrom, 5.99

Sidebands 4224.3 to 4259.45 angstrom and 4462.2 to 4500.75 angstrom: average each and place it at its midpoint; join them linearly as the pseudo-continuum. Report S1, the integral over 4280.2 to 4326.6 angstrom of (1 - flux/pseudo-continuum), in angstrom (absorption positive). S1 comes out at 3.9 angstrom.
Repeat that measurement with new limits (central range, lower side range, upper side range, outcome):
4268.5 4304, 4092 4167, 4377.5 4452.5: 7.8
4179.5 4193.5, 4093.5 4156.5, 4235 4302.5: 0.1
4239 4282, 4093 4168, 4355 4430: 6.4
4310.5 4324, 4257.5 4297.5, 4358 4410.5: -1.9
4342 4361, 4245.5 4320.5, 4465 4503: -3.5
